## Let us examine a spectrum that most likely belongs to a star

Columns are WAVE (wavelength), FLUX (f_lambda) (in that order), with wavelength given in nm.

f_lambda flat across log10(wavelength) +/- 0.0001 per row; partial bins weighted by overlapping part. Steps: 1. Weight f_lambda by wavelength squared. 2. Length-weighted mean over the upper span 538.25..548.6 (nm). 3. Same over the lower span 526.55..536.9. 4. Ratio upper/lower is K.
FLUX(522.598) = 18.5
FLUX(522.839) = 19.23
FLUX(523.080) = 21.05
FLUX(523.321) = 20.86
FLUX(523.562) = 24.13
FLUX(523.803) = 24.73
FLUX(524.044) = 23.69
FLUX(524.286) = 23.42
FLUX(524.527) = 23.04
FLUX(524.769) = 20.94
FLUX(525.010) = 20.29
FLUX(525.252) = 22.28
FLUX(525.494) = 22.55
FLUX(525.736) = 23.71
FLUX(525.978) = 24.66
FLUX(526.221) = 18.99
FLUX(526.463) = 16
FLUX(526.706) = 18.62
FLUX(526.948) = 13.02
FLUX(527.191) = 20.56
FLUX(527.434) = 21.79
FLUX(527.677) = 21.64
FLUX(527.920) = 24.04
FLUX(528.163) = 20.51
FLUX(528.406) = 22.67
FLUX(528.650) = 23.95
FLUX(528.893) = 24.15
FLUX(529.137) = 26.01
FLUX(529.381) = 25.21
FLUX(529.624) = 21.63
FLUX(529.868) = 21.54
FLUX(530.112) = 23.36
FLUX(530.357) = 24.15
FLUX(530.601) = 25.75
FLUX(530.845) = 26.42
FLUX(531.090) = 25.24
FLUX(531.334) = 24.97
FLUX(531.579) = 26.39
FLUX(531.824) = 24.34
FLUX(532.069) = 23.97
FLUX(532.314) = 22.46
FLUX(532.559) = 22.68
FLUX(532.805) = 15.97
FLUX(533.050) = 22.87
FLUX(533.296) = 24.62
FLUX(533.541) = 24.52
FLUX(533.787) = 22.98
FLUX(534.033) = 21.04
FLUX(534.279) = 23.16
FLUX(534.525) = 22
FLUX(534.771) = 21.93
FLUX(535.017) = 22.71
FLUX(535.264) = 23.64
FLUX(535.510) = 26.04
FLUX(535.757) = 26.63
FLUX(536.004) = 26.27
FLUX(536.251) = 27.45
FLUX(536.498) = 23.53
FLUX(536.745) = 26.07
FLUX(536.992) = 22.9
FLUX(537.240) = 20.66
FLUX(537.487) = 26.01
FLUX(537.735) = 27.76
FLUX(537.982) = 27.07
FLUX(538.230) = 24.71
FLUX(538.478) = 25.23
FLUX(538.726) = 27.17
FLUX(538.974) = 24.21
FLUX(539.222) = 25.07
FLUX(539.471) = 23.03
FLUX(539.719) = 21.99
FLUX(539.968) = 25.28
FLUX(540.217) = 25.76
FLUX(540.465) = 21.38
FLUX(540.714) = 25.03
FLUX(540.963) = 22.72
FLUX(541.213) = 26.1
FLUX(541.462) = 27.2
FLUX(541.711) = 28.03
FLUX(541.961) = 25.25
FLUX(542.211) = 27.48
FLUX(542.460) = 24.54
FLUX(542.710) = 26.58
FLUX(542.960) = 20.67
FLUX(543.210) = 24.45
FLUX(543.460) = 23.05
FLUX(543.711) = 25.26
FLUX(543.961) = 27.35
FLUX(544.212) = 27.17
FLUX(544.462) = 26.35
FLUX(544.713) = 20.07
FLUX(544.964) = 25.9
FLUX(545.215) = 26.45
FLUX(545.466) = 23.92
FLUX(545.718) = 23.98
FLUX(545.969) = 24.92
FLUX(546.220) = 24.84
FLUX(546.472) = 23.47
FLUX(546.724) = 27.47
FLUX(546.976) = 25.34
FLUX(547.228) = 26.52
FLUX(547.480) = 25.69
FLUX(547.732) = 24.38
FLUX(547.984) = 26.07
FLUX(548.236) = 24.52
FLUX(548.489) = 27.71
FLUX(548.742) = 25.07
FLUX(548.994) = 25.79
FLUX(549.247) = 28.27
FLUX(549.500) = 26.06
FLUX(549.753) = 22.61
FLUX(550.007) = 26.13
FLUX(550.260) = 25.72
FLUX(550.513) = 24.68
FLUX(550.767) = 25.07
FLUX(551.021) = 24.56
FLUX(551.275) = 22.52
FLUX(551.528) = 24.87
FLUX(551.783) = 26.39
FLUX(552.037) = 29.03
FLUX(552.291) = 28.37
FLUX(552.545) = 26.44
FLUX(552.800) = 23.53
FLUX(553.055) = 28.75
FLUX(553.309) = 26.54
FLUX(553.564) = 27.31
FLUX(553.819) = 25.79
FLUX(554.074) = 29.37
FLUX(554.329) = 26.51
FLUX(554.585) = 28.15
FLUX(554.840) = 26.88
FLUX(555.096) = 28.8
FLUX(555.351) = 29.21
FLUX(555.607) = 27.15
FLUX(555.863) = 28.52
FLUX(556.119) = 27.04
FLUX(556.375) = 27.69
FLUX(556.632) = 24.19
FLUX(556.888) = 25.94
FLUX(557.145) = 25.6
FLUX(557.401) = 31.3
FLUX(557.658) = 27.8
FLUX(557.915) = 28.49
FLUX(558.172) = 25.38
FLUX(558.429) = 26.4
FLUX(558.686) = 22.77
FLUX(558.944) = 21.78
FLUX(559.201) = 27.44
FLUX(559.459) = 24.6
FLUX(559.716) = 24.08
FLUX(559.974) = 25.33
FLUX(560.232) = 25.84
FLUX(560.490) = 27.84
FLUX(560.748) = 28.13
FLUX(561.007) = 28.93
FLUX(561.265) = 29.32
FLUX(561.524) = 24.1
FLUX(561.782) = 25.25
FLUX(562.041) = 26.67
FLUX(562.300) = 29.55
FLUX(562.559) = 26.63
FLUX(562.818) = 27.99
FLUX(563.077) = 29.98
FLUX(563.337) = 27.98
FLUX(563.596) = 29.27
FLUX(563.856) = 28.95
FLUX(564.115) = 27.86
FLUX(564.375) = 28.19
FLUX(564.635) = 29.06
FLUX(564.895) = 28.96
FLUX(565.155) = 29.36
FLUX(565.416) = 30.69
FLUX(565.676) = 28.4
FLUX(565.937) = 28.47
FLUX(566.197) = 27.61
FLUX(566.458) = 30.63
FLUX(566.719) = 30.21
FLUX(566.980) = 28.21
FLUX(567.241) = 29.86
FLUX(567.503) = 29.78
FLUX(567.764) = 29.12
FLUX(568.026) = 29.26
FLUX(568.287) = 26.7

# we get 1.1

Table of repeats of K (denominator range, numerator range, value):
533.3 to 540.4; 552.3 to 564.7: 1.20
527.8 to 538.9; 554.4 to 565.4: 1.25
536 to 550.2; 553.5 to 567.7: 1.17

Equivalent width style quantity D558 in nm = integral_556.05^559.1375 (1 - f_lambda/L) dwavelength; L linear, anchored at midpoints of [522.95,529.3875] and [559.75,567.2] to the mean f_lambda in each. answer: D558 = 0.11 nm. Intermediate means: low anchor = 21.9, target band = 26.2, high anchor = 28.2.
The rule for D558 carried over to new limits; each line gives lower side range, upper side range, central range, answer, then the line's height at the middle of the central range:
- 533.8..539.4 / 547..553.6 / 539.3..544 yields 0.052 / 25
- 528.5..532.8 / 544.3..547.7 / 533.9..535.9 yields 0.071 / 24.3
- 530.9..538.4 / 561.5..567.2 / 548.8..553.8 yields 0.116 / 26.5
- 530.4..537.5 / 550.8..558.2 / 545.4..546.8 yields 0.054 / 25.7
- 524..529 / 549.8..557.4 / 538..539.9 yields -0.068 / 23.8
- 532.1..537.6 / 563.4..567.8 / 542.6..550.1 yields 0.109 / 25.6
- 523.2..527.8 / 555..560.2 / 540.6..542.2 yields -0.134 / 23.9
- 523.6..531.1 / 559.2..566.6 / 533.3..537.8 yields -0.095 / 23.6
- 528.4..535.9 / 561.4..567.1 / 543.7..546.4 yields 0.051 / 25.6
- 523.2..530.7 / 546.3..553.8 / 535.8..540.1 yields -0.196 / 23.9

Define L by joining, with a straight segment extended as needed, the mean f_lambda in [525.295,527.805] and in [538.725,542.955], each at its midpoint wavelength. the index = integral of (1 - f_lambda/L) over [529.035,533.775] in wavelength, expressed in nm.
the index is -0.43 nm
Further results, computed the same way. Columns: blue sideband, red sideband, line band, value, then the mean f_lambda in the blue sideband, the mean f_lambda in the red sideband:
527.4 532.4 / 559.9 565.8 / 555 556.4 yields -0.05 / 23.9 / 28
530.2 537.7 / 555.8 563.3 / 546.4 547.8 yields -0.01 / 24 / 26.7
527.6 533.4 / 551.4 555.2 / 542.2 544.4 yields 0.04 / 23.5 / 27.1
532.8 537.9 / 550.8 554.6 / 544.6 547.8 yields 0.08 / 24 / 26.5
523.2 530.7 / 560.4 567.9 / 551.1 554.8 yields -0.01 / 22.2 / 28.5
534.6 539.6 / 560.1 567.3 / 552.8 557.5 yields -0.02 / 24.9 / 28.3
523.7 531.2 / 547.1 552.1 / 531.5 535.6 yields 0.05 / 22.4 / 25.5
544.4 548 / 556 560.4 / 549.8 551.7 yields 0.05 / 25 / 26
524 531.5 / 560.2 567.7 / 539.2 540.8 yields 0.04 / 22.4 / 28.4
